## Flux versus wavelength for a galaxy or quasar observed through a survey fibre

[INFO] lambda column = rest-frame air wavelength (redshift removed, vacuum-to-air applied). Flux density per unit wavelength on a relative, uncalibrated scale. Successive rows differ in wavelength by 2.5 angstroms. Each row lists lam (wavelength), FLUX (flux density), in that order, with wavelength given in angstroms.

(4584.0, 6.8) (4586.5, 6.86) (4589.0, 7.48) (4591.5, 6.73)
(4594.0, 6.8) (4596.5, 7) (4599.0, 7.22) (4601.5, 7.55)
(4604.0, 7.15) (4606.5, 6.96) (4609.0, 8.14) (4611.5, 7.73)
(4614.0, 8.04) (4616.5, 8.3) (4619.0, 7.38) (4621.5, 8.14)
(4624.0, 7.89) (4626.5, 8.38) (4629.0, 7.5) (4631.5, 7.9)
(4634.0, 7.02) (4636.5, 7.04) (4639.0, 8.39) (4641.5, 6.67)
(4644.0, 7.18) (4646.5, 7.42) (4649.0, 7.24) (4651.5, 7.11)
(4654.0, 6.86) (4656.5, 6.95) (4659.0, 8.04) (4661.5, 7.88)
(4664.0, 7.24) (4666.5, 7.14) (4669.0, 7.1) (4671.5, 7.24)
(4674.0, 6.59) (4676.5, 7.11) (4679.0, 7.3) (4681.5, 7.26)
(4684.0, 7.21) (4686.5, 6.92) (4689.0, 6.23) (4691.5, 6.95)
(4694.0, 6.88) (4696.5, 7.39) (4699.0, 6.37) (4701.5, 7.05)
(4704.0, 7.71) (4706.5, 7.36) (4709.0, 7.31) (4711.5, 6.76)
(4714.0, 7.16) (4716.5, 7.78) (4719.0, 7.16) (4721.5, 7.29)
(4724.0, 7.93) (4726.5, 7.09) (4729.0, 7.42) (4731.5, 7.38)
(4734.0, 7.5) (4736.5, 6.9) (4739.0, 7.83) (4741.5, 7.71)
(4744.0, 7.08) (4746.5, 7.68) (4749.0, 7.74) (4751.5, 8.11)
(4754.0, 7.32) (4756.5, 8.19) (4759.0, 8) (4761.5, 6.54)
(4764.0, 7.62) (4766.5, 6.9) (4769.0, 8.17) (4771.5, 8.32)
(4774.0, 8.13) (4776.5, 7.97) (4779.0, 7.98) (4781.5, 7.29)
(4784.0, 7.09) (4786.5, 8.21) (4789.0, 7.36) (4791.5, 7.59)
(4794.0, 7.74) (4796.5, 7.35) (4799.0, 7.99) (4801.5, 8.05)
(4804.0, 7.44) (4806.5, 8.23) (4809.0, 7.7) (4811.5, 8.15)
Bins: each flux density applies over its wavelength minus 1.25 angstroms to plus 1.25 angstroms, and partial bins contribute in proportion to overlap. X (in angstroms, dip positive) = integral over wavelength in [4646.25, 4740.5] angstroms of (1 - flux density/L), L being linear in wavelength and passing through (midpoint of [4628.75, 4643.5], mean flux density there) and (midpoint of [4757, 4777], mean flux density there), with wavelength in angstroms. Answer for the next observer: 4.10 angstroms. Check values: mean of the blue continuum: 7.4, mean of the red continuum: 7.71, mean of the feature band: 7.21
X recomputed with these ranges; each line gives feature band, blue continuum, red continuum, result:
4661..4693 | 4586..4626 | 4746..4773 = 2.17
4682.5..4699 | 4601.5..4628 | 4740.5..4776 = 1.80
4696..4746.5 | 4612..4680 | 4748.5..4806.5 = 1.88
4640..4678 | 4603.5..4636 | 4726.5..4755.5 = 2.30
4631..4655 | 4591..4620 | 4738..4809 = 0.72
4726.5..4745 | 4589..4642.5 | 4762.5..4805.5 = 0.66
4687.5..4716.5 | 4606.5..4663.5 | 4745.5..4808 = 2.27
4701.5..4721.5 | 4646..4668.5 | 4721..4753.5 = 0.39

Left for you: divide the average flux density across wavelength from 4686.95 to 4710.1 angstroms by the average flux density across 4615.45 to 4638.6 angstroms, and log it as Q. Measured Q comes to 0.91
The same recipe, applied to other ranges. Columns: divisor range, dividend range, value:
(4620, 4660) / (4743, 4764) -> 1.01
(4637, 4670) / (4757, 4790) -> 1.05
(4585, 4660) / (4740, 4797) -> 1.03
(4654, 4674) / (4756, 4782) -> 1.06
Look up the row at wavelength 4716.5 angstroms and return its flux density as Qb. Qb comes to 7.78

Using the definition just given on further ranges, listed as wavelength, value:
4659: 8.04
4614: 8.04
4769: 8.17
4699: 6.37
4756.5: 8.19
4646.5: 7.42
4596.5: 7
